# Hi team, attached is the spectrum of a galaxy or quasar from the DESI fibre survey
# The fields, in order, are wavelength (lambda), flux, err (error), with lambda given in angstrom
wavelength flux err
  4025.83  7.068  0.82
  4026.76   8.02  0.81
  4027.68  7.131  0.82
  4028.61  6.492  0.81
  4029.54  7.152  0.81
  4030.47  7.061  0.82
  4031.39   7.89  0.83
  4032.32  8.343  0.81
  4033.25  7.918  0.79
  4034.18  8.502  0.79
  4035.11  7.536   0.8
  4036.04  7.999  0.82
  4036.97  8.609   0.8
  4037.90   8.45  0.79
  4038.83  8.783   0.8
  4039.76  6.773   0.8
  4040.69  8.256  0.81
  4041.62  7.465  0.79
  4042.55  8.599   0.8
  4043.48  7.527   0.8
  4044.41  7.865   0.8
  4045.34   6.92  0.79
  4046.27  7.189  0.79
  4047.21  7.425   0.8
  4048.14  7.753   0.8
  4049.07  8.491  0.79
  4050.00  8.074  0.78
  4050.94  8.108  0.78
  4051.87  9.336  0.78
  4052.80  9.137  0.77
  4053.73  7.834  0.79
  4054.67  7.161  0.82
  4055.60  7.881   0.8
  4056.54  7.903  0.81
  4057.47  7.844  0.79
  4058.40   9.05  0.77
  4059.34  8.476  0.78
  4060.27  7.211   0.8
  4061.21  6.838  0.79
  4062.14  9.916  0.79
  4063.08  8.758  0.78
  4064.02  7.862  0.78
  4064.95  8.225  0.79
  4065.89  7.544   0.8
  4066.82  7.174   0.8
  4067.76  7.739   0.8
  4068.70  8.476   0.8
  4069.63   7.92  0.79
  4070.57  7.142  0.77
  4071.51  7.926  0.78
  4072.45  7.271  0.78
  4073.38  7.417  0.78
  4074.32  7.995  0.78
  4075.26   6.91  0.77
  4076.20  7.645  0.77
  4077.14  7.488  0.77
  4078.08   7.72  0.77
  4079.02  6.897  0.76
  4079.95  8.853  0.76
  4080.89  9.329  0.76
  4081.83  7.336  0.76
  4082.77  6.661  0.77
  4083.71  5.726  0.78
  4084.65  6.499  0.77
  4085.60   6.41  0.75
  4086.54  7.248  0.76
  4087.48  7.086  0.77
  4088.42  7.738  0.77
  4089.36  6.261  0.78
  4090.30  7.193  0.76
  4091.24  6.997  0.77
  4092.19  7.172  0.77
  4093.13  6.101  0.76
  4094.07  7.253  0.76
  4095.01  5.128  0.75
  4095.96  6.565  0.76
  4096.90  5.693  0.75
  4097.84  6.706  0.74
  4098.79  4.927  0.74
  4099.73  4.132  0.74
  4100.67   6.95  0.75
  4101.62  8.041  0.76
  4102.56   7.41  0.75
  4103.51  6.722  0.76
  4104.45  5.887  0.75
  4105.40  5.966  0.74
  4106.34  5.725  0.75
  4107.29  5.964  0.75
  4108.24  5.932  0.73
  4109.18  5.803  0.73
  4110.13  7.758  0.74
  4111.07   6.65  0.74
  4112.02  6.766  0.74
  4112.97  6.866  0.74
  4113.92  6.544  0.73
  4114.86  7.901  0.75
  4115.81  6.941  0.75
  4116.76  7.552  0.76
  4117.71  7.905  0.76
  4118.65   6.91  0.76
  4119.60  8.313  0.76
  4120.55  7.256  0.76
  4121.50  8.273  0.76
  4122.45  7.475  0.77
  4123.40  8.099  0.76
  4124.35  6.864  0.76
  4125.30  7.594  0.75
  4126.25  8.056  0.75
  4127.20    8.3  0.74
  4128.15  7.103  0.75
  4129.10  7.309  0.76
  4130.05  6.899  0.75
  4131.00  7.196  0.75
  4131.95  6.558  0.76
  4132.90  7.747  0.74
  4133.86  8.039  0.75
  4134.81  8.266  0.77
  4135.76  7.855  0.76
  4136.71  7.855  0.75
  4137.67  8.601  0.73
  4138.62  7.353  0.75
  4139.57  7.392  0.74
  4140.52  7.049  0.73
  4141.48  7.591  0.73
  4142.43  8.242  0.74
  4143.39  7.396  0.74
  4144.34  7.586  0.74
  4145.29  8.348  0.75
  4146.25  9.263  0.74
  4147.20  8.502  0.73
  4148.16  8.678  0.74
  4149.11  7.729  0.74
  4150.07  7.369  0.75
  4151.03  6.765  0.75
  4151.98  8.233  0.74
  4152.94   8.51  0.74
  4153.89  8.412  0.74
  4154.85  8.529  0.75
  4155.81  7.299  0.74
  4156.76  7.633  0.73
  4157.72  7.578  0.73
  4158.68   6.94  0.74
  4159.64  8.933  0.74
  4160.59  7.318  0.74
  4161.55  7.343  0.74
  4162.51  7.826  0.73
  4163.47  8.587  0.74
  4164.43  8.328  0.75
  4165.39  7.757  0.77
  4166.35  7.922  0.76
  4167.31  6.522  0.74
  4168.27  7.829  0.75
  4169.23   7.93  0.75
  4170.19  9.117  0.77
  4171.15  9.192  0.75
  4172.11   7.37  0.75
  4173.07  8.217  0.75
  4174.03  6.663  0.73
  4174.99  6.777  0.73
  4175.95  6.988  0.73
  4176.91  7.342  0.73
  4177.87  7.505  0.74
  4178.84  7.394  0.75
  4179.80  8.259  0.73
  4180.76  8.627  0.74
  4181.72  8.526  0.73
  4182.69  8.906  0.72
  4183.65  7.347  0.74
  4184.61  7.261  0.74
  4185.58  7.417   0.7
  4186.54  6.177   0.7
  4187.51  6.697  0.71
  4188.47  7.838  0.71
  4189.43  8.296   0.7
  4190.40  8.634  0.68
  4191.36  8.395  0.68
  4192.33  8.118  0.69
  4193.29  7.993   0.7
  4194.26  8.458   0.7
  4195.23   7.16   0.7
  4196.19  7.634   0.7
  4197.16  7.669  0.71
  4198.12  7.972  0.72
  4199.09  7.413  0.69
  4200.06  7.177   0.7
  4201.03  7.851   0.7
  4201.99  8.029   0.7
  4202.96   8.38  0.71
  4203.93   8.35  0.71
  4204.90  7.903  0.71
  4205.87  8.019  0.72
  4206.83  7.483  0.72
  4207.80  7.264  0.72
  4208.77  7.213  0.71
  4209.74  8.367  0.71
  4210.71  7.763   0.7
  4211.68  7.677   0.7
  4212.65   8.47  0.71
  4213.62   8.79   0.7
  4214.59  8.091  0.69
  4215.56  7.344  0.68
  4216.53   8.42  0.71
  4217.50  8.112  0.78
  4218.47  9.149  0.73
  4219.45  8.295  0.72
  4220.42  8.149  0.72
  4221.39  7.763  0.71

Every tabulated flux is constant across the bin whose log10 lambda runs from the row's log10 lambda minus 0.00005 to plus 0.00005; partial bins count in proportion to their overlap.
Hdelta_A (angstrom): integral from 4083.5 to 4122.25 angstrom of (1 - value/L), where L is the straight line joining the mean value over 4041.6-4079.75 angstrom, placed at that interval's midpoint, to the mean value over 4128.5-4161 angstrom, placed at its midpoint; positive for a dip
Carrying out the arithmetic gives 5.5 angstrom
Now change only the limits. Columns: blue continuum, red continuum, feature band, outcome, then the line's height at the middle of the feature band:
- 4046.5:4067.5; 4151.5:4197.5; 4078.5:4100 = 3.5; 8.01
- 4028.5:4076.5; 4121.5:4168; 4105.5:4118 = 1.7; 7.81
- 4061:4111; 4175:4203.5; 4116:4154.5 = -1.9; 7.39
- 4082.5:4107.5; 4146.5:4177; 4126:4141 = -0.7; 7.25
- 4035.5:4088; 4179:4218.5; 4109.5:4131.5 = 1.2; 7.84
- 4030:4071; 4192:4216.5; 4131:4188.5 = 0.9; 7.9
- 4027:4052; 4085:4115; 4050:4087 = -2.9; 7.2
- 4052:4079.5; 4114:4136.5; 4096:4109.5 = 2.7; 7.68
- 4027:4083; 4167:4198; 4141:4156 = -0.5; 7.79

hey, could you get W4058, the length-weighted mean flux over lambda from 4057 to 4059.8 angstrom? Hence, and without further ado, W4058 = 8.46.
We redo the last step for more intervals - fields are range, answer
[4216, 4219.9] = 8.47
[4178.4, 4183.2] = 8.35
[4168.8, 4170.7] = 8.55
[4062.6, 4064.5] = 8.3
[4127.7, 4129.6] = 7.21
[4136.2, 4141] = 7.65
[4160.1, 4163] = 7.52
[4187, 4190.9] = 7.87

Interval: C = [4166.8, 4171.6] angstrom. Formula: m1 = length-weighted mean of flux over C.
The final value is 8.11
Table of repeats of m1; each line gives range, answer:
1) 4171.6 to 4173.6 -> 7.8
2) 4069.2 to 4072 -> 7.64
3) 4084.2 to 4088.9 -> 6.99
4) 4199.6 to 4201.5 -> 7.5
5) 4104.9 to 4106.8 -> 5.85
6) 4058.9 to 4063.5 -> 8.23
